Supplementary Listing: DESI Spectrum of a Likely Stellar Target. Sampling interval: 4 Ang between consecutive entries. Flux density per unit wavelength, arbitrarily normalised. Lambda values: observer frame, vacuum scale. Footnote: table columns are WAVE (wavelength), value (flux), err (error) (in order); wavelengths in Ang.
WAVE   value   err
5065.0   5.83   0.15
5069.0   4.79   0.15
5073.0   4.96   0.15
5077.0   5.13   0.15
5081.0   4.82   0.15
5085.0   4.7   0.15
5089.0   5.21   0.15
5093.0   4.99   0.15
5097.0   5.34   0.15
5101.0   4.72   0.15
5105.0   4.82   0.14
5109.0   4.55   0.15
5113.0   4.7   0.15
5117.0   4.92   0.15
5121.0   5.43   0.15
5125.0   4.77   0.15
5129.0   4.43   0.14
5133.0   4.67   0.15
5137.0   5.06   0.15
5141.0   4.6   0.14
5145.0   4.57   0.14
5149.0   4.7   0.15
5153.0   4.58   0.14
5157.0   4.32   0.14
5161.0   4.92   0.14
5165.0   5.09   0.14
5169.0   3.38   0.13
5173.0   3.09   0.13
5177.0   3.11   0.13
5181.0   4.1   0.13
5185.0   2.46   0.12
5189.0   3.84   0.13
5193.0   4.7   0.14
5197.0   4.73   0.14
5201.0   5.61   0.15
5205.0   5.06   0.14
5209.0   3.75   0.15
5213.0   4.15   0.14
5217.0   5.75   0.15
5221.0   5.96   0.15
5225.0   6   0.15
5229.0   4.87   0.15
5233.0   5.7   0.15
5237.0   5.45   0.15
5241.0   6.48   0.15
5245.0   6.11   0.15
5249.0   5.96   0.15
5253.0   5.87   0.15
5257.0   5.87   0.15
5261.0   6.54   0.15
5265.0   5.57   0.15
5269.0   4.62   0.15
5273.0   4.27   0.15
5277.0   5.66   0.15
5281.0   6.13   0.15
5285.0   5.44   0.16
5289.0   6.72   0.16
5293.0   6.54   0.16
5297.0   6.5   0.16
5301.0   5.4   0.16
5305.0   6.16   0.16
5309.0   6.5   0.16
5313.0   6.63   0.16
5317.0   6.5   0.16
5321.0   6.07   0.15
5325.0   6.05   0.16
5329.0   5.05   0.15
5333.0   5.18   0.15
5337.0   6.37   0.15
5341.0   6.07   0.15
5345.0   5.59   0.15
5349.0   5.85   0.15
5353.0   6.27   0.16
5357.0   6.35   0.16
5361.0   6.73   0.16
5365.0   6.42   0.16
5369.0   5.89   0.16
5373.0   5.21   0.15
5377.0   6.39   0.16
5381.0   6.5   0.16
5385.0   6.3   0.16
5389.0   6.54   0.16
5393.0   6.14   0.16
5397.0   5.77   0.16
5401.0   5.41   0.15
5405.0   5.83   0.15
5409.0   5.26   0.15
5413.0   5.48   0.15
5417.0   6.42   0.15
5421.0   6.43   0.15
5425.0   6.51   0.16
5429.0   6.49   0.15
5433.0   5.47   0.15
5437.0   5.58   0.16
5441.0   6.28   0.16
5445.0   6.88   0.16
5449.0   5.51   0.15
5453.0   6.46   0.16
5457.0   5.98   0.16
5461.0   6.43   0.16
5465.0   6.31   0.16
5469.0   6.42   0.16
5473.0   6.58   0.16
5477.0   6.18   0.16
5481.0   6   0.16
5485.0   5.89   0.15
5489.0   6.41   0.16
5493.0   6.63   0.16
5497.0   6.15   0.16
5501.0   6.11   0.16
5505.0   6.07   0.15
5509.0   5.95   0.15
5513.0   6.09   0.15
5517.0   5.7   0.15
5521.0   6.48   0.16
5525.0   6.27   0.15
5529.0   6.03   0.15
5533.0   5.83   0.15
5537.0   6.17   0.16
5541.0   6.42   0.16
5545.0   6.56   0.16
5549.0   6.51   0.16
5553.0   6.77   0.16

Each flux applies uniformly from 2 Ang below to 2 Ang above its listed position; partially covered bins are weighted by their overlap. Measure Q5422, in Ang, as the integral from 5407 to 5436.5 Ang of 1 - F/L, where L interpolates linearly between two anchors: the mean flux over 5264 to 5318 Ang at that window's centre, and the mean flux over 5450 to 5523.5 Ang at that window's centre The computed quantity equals 0.6 Ang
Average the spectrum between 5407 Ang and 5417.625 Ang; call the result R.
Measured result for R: 5.63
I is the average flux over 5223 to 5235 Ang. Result 5.52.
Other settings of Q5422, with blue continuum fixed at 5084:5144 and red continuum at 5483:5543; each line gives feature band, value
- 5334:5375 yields -3.0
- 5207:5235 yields 0.2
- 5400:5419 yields 0.4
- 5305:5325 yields -3.1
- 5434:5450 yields -0.4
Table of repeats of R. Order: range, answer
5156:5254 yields 4.81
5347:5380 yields 6.15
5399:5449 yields 5.98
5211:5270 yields 5.68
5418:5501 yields 6.23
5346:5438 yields 6.05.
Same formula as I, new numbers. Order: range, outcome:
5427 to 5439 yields 5.85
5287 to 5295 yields 6.63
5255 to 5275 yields 5.37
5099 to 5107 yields 4.77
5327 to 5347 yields 5.65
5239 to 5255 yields 6.11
